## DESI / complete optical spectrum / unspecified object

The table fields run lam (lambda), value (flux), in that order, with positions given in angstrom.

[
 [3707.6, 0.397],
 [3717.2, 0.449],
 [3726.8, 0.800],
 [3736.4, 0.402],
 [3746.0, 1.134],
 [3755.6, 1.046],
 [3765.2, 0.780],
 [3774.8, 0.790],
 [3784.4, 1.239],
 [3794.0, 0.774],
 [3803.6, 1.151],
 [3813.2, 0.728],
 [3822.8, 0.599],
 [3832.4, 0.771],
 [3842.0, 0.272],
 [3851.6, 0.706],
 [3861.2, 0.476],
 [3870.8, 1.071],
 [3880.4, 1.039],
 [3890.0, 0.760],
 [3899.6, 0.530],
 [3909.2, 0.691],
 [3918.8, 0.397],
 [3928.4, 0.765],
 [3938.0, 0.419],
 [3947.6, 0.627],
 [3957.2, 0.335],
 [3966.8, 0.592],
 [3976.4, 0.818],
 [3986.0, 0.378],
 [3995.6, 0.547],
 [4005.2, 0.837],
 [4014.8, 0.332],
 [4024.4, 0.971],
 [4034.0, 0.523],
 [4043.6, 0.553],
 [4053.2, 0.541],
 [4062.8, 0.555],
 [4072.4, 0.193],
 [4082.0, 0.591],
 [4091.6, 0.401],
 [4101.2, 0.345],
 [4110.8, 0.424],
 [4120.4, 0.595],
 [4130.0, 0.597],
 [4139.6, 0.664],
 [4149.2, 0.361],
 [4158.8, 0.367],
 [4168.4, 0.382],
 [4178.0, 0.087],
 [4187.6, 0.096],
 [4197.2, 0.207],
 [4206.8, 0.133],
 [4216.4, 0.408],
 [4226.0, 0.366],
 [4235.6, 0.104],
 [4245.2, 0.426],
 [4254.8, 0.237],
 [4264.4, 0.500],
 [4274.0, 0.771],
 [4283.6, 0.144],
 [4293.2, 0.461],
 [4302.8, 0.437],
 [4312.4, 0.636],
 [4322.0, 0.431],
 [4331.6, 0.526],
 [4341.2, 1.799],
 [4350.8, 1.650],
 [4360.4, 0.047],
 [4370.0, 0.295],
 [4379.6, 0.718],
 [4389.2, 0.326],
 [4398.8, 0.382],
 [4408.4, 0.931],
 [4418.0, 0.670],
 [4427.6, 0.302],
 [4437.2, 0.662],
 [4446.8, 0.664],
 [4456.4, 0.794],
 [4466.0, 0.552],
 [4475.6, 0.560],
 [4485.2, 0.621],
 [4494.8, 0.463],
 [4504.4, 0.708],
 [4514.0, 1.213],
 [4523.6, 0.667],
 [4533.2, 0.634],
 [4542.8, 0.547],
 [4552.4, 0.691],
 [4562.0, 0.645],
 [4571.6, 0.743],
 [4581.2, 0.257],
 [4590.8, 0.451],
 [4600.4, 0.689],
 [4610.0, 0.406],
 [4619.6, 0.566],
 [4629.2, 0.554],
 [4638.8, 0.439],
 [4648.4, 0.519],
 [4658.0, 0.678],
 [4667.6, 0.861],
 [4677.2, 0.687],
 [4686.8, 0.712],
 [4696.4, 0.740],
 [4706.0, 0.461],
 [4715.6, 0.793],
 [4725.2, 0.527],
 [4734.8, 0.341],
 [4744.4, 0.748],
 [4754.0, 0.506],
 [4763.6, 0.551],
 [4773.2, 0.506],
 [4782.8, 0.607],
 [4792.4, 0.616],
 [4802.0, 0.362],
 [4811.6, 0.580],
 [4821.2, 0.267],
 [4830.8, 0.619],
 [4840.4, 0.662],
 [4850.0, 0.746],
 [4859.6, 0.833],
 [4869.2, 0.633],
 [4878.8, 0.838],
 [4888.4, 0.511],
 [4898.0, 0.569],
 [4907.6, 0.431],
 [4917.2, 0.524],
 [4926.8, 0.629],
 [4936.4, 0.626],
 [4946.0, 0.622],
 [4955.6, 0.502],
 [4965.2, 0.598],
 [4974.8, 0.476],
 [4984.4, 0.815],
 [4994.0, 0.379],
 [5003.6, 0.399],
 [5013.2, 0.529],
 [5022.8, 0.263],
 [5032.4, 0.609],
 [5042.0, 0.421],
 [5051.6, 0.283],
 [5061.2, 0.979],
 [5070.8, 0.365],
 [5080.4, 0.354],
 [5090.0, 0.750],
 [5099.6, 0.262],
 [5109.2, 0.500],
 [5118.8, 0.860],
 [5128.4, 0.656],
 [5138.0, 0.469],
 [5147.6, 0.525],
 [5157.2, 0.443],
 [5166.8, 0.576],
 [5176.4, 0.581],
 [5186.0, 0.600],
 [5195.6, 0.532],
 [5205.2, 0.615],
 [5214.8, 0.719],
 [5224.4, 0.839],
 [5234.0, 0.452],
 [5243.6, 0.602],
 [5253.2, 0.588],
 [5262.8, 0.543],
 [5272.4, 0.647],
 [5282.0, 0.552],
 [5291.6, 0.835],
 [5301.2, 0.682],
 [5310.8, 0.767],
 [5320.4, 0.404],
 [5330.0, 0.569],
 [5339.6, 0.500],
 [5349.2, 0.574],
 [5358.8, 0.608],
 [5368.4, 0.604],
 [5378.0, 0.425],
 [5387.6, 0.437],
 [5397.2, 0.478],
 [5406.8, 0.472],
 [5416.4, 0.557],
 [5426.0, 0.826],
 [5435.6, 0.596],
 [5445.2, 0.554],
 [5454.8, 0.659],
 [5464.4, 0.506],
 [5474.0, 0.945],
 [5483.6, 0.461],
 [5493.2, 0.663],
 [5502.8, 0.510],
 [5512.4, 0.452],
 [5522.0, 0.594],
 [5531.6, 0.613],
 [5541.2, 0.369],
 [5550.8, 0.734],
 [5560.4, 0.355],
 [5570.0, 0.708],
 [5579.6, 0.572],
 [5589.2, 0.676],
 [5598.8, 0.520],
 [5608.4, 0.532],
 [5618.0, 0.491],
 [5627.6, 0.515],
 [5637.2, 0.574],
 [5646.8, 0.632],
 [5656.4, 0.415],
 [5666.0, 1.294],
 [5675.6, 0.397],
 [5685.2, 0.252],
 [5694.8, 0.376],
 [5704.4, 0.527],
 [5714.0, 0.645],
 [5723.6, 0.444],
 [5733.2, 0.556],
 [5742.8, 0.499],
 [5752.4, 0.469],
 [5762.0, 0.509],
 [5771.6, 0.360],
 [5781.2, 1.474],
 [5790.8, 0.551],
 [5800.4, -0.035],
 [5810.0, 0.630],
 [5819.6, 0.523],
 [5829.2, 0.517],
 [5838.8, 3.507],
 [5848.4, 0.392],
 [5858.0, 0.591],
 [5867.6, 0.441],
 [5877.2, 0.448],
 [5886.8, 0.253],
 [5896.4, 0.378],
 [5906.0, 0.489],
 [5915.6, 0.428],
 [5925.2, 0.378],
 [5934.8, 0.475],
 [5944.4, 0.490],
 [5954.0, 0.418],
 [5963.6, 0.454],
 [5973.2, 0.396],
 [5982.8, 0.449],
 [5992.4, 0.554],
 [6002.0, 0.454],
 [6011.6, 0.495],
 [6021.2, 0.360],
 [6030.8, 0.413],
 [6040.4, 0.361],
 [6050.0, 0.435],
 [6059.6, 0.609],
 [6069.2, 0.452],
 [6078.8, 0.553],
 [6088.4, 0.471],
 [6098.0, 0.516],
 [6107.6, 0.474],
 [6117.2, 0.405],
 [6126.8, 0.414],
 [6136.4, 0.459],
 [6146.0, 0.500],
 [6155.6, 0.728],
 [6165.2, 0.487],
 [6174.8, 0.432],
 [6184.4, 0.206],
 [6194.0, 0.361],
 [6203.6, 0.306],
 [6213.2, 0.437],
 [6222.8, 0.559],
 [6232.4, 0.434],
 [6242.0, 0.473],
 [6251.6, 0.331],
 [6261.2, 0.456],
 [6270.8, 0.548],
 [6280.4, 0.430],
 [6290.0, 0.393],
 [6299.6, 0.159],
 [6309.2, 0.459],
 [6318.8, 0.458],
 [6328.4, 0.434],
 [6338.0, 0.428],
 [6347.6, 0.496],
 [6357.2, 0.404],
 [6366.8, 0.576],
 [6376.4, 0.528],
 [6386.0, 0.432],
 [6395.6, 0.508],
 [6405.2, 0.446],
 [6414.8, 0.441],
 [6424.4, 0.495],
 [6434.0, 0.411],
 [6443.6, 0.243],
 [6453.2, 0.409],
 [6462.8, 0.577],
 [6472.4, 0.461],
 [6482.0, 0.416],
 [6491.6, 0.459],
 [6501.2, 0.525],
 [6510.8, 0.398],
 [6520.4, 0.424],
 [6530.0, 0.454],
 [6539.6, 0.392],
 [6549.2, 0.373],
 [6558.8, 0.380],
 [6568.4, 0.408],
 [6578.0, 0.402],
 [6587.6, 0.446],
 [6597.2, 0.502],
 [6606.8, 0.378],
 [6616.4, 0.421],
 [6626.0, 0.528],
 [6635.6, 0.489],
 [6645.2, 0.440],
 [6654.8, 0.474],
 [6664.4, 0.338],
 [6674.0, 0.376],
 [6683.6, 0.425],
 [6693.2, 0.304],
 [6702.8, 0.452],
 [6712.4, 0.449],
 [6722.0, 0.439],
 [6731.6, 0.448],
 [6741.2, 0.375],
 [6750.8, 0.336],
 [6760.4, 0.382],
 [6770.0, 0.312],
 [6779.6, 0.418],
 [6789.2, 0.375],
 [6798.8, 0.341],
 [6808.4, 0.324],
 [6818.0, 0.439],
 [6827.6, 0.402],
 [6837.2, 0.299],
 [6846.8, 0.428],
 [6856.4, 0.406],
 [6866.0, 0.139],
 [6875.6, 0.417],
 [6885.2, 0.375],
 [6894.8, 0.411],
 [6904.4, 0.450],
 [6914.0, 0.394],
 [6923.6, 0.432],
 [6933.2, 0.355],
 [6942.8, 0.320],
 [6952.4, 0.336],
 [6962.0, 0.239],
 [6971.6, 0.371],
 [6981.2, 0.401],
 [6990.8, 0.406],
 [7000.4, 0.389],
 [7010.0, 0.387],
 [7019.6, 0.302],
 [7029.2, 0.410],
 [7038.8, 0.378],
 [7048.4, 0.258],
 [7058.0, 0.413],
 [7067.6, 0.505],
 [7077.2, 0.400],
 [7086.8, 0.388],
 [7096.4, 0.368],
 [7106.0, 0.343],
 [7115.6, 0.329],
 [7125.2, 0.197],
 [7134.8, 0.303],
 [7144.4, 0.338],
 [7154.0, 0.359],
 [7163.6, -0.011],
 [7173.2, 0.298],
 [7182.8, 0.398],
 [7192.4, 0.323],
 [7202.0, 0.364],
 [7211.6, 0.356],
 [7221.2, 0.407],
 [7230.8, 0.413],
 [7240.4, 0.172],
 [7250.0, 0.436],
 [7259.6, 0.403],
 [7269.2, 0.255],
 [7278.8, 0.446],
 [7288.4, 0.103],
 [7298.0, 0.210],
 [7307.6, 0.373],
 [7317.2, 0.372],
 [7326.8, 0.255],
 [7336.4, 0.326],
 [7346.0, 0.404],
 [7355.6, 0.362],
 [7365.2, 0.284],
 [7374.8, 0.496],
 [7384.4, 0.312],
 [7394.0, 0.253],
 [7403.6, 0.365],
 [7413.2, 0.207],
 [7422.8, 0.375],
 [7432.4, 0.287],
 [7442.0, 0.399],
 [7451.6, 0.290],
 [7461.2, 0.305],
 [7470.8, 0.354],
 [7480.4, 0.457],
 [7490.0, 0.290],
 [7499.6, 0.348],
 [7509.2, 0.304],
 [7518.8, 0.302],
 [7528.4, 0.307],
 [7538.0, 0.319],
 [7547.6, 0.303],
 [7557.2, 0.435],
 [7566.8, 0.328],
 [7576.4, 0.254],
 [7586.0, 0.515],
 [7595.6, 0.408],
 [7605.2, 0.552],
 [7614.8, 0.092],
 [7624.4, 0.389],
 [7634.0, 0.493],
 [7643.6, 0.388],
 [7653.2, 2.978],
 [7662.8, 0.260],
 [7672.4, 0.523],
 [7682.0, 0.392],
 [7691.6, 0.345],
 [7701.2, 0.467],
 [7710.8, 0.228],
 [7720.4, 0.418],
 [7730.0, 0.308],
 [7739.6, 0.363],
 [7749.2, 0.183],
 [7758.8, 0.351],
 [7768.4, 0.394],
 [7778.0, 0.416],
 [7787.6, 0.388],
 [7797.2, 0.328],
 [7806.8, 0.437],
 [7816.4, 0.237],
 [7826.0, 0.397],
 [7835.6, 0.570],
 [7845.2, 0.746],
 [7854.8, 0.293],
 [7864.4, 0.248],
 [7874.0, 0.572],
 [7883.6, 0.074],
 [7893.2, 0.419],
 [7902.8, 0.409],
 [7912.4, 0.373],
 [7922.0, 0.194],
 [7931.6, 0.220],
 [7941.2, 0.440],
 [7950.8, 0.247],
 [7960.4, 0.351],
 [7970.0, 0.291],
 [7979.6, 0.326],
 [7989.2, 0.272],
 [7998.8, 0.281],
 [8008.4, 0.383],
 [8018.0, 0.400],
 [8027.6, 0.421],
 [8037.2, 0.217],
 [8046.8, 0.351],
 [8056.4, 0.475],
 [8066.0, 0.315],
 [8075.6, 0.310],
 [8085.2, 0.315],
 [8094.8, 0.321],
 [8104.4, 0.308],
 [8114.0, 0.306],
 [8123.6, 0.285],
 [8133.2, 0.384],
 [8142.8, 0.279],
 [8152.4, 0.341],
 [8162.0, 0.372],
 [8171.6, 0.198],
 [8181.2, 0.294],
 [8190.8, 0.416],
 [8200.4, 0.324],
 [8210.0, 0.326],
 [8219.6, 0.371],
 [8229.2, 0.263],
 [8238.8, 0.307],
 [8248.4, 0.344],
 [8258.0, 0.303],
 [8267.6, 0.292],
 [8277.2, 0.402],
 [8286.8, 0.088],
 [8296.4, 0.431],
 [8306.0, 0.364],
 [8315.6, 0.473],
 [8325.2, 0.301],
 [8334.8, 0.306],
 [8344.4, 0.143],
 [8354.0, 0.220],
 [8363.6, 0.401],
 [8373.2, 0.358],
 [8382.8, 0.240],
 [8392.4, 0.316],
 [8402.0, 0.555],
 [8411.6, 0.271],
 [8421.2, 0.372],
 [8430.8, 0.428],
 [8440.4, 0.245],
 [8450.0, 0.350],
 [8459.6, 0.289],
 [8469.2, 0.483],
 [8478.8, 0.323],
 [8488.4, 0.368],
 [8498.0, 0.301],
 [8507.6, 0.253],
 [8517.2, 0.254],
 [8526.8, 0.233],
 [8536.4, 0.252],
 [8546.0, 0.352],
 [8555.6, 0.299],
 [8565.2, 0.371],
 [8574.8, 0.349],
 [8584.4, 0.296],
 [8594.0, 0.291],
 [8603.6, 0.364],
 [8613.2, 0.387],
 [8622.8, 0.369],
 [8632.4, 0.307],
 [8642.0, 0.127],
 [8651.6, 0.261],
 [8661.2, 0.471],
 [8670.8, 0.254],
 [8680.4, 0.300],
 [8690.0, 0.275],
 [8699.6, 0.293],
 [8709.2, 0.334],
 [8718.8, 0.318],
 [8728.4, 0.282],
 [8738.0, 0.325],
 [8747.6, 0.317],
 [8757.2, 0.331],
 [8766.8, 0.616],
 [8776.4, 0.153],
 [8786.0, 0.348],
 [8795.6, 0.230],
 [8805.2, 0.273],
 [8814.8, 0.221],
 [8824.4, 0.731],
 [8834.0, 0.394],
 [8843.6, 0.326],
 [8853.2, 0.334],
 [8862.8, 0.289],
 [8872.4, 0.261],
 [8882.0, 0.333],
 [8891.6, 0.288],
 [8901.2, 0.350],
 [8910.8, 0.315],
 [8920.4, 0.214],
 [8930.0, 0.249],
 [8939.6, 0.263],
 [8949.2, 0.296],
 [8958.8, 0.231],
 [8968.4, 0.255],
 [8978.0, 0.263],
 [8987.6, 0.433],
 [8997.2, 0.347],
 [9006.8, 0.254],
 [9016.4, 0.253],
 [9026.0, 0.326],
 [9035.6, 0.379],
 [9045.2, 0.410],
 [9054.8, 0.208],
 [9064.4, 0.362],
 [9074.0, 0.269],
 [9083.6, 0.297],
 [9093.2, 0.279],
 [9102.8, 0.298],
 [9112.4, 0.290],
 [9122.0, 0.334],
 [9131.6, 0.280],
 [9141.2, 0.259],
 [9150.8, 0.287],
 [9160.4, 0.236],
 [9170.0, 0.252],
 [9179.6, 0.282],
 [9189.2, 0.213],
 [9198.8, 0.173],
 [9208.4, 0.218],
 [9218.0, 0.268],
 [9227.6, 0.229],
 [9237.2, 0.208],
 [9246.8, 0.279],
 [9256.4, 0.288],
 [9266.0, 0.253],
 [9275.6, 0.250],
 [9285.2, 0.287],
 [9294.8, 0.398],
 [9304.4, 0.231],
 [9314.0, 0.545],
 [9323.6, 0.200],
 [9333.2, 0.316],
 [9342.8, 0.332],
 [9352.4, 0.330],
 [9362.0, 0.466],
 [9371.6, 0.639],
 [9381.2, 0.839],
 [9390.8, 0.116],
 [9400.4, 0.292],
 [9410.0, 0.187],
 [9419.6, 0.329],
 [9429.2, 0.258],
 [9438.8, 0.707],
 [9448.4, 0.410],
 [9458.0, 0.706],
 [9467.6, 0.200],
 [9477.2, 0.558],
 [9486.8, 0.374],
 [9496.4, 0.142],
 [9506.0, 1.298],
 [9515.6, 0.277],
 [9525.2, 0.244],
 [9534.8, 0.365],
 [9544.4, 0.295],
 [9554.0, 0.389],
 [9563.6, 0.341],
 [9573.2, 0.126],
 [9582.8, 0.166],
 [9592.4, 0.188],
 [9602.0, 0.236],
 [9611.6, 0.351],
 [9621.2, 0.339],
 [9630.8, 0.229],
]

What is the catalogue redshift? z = 0.17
